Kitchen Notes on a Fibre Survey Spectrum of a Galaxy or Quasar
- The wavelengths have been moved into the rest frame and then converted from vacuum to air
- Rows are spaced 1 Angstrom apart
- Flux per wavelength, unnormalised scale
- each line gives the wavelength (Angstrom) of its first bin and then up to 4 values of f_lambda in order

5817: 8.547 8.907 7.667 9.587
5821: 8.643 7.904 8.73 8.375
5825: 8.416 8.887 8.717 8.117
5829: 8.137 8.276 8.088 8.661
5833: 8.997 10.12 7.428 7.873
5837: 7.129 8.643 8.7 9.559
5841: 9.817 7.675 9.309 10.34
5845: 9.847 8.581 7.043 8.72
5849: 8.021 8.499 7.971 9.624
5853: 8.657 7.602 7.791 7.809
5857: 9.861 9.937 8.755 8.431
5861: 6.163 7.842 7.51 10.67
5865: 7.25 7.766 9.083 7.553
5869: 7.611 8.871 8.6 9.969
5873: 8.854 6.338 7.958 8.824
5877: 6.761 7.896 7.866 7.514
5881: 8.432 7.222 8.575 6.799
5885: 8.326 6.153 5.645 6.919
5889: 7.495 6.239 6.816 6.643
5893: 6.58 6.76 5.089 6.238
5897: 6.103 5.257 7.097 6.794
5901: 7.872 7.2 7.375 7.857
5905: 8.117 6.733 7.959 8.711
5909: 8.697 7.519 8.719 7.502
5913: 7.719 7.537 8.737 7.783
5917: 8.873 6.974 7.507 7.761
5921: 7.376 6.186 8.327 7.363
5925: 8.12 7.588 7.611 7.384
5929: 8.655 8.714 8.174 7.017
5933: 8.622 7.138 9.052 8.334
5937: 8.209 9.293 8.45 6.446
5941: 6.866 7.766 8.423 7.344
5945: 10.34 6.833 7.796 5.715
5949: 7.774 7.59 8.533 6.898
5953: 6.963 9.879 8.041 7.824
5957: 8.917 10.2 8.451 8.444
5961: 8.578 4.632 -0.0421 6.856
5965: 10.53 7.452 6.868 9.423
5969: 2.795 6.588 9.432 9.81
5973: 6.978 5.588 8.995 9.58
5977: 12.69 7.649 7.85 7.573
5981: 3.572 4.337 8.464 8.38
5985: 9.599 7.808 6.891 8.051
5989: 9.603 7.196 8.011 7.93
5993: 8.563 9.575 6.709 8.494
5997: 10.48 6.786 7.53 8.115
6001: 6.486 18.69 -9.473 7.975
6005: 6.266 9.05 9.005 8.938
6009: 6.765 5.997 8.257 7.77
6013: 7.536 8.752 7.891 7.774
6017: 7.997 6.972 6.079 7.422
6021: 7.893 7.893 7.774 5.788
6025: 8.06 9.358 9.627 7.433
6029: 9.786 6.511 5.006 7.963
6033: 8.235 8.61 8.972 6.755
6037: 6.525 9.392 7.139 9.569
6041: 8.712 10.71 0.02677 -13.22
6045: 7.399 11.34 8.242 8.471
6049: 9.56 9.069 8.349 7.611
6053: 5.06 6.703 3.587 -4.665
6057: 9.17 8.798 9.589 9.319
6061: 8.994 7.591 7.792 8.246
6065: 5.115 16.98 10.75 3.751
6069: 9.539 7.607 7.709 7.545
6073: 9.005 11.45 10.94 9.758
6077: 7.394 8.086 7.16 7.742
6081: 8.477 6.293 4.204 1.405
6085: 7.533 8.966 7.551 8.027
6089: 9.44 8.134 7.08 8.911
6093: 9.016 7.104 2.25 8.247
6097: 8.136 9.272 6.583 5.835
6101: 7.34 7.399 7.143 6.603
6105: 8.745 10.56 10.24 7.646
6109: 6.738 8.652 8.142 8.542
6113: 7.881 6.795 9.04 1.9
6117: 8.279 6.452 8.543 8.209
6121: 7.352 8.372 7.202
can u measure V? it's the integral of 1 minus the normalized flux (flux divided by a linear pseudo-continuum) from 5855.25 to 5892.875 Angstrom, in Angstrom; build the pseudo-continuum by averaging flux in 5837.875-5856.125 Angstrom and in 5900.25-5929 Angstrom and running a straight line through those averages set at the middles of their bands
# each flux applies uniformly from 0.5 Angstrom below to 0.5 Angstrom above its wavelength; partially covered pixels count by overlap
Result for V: 2.1 Angstrom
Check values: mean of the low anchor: 8.66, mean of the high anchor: 7.76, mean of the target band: 7.85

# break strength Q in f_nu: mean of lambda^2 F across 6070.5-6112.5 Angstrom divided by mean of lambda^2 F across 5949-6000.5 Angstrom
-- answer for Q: 1.04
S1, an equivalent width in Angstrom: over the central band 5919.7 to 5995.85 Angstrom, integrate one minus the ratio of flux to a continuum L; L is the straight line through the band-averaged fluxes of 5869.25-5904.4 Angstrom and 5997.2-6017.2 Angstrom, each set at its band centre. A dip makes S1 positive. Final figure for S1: -4.14 Angstrom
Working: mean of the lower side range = 7.28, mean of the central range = 7.78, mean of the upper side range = 7.44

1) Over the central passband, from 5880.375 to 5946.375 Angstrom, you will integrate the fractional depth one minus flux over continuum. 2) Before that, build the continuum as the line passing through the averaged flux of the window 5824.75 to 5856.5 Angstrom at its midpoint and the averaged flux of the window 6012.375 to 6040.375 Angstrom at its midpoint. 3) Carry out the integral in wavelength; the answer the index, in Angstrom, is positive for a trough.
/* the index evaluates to 5.6 Angstrom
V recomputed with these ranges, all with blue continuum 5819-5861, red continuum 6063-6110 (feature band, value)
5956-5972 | 1.7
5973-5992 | 0.8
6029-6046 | 3.5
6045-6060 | 1.4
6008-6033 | 1.4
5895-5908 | 2.1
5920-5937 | 1.0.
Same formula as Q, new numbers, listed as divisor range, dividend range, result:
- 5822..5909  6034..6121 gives 1.01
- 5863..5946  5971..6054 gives 1.02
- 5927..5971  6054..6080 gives 1.09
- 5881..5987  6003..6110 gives 1.03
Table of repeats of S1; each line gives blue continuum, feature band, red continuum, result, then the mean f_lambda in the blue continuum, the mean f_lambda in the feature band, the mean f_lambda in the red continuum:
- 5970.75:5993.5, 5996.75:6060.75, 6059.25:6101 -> 6.2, 8.01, 7.2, 7.93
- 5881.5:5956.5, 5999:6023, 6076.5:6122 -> 0.3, 7.55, 7.4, 7.46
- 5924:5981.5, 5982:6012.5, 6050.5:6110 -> 0.0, 7.76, 7.74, 7.66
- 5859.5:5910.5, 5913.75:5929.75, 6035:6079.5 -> -0.5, 7.5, 7.75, 7.49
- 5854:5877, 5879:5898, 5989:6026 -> 3.1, 8.29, 6.85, 7.63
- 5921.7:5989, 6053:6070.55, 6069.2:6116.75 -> 0.4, 7.75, 7.51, 7.68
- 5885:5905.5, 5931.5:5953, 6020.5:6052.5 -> -2.7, 6.75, 7.81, 7.33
